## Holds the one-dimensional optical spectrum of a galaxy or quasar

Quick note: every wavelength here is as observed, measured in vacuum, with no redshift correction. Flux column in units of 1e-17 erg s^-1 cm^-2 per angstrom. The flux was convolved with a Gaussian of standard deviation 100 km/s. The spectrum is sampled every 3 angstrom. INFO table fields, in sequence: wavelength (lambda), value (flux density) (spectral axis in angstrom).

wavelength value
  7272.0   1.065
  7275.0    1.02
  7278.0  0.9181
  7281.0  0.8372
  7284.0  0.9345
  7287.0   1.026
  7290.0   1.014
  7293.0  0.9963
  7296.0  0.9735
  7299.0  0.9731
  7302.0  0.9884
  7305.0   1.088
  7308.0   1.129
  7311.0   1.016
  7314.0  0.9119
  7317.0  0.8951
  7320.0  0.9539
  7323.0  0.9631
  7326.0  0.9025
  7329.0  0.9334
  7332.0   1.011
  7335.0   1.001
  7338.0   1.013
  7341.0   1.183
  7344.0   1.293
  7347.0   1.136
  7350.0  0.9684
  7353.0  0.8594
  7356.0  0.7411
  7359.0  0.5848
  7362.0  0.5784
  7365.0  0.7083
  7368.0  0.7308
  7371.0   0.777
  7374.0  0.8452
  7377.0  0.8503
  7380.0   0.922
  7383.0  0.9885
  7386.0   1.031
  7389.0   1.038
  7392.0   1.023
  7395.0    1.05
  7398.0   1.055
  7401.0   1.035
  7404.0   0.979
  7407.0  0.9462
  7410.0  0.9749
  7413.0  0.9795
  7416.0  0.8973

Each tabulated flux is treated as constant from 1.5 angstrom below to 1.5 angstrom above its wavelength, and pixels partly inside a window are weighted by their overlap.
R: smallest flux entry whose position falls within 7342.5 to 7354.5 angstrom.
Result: 0.8594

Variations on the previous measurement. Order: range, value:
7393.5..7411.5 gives 0.9462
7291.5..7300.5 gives 0.9731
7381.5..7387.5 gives 0.9885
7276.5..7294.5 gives 0.8372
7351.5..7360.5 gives 0.5848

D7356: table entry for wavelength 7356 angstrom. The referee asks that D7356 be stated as 0.7411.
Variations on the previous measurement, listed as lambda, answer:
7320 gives 0.9539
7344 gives 1.293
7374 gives 0.8452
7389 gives 1.038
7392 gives 1.023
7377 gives 0.8503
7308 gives 1.129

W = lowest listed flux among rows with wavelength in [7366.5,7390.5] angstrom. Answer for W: 0.7308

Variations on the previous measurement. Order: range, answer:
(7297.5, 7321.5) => 0.8951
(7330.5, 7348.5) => 1.001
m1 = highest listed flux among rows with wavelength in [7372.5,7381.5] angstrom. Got 0.922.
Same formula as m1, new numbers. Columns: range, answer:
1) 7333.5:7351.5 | 1.293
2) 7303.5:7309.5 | 1.129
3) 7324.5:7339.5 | 1.013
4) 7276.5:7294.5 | 1.026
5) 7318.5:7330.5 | 0.9631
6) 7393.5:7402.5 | 1.055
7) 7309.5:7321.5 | 1.016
